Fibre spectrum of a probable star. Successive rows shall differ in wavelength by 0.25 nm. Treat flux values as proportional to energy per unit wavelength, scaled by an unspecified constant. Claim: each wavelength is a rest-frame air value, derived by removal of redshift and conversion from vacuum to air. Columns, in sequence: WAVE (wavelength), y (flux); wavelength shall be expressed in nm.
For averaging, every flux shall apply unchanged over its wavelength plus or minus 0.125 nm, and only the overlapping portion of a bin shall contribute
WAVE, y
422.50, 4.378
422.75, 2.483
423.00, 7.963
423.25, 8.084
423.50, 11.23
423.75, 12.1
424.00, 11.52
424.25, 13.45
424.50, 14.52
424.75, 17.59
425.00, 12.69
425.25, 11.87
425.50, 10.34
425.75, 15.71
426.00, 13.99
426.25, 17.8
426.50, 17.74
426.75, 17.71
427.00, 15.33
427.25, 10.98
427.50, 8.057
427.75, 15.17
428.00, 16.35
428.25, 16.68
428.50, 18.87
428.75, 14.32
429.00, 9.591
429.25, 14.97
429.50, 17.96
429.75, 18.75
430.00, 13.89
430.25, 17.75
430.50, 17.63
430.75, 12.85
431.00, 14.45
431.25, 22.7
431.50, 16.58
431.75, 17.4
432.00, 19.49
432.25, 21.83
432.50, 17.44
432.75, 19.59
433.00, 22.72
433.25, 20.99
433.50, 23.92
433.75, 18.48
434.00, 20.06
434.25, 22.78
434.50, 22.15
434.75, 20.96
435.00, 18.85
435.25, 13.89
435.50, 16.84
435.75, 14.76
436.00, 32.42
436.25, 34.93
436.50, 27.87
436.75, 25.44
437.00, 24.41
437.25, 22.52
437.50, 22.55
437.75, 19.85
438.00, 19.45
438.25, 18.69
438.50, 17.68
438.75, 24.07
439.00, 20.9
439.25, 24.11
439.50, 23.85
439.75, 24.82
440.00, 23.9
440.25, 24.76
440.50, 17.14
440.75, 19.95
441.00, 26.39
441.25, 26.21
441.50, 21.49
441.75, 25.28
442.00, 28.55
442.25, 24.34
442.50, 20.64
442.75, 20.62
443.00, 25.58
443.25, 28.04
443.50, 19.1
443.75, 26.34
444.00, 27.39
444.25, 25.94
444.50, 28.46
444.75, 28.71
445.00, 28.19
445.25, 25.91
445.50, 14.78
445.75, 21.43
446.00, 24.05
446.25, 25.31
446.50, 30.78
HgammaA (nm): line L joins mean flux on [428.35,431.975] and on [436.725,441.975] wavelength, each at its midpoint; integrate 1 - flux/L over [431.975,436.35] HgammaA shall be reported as -0.48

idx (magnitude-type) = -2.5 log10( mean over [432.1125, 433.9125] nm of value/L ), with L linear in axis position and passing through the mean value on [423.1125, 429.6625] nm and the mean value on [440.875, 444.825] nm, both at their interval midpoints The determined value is -0.12 mag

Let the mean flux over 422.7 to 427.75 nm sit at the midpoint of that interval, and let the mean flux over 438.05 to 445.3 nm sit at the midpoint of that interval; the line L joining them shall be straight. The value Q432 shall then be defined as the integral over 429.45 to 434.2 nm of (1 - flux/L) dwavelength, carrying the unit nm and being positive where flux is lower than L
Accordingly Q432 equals -0.39 nm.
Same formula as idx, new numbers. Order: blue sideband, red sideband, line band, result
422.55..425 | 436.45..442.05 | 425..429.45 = -0.073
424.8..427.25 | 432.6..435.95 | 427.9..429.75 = 0.049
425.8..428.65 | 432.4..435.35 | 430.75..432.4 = 0.017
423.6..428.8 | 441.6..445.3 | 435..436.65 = -0.122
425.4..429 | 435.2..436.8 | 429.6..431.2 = 0.121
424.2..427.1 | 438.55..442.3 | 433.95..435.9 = 0.078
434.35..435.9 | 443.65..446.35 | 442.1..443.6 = 0.019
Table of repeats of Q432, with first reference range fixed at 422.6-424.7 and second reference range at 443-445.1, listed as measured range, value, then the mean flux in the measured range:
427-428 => 0.07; 12.5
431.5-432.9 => -0.15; 19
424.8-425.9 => -0.12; 13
